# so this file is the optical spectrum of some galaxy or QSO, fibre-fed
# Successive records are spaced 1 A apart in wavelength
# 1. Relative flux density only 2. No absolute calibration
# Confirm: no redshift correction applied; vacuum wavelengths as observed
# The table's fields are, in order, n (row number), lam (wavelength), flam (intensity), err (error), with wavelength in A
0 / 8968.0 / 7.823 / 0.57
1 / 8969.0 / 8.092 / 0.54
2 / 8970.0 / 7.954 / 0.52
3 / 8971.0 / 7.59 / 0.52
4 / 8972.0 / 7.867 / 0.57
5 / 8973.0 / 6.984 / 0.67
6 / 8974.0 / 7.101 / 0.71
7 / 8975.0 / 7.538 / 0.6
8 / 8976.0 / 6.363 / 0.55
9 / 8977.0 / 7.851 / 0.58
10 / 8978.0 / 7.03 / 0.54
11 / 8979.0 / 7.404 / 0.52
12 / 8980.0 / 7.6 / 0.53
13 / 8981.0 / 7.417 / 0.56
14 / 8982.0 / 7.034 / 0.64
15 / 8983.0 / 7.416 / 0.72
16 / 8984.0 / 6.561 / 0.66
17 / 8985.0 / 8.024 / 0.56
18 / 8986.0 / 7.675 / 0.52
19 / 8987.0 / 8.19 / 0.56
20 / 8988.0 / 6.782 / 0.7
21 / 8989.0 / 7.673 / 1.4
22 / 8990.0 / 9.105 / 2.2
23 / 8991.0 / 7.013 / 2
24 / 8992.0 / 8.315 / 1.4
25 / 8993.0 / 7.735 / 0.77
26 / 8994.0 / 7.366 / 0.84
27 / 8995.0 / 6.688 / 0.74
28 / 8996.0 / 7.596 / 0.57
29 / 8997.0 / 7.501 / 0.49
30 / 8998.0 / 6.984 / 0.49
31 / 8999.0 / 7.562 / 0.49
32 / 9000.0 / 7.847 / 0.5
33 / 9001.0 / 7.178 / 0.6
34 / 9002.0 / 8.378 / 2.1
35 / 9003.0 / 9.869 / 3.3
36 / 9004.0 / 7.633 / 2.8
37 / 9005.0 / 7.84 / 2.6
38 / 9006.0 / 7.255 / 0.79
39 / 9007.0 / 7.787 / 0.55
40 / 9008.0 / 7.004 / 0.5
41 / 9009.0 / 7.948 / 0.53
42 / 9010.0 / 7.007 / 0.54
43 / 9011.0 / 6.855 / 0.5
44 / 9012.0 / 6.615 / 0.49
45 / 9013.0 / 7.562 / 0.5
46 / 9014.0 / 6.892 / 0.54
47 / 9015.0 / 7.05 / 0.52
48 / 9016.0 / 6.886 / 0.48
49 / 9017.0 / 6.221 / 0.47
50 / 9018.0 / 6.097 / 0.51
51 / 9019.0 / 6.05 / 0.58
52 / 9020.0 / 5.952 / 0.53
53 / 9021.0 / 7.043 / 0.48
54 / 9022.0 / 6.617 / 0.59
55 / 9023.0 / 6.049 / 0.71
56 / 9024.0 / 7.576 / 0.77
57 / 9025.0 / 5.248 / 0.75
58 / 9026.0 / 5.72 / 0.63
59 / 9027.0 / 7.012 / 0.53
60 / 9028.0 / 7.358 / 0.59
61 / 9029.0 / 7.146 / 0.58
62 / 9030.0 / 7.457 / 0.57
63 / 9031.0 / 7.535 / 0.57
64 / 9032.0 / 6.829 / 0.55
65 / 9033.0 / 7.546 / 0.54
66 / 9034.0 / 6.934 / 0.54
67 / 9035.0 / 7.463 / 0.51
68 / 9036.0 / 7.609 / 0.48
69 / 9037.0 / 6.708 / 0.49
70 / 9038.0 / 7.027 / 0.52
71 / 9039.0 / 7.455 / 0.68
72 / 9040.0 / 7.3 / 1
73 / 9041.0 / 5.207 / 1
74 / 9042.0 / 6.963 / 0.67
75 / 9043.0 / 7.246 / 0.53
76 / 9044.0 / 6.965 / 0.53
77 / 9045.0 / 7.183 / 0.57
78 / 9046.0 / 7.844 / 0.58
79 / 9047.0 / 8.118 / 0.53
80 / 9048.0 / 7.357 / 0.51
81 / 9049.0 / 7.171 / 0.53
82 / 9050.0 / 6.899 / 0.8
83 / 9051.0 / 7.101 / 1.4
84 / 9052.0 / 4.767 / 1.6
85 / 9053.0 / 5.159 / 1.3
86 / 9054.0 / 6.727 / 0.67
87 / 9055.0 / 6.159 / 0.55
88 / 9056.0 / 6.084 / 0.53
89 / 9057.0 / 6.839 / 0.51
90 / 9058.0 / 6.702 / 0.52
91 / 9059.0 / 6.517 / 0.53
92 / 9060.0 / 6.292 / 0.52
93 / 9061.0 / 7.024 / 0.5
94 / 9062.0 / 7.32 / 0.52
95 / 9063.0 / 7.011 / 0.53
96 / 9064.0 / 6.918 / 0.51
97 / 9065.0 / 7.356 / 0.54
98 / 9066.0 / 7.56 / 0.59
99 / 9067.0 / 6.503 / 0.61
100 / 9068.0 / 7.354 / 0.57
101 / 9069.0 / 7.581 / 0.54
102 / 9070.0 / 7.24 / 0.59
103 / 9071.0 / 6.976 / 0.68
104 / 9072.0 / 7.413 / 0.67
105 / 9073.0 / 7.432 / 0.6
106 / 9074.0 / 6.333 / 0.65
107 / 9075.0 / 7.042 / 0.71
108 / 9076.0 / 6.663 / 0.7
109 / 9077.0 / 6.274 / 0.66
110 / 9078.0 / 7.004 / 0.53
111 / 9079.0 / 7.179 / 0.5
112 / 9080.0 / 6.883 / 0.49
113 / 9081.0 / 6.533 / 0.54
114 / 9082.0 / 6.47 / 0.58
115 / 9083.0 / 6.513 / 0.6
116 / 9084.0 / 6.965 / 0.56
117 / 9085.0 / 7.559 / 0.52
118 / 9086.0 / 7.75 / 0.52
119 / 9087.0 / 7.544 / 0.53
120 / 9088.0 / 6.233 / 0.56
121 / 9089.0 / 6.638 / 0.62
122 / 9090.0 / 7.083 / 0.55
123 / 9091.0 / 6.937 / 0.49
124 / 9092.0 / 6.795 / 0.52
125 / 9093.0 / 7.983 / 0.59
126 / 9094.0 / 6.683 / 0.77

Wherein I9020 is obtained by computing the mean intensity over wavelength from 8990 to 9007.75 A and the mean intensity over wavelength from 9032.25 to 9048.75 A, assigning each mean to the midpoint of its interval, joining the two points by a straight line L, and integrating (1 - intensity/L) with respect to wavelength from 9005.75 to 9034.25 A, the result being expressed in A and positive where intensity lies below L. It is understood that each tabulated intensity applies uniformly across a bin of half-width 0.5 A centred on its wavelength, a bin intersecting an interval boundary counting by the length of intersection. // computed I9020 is 2.19 A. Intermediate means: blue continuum 7.71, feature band 6.87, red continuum 7.18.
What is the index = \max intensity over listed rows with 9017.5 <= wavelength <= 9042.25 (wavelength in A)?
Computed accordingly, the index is 7.609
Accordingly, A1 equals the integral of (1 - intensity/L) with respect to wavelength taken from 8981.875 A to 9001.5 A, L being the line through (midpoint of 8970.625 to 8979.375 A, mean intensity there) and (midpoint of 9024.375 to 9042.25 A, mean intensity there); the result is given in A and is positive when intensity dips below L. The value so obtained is -0.9 A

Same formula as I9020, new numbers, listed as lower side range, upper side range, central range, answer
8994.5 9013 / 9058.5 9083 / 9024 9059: 1.69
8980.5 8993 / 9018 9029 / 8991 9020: -1.16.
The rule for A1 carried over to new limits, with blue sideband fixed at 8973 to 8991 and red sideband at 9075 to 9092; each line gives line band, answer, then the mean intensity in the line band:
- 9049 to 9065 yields 1.1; 6.55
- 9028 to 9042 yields 0.1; 7.1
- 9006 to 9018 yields 0.4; 7.04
